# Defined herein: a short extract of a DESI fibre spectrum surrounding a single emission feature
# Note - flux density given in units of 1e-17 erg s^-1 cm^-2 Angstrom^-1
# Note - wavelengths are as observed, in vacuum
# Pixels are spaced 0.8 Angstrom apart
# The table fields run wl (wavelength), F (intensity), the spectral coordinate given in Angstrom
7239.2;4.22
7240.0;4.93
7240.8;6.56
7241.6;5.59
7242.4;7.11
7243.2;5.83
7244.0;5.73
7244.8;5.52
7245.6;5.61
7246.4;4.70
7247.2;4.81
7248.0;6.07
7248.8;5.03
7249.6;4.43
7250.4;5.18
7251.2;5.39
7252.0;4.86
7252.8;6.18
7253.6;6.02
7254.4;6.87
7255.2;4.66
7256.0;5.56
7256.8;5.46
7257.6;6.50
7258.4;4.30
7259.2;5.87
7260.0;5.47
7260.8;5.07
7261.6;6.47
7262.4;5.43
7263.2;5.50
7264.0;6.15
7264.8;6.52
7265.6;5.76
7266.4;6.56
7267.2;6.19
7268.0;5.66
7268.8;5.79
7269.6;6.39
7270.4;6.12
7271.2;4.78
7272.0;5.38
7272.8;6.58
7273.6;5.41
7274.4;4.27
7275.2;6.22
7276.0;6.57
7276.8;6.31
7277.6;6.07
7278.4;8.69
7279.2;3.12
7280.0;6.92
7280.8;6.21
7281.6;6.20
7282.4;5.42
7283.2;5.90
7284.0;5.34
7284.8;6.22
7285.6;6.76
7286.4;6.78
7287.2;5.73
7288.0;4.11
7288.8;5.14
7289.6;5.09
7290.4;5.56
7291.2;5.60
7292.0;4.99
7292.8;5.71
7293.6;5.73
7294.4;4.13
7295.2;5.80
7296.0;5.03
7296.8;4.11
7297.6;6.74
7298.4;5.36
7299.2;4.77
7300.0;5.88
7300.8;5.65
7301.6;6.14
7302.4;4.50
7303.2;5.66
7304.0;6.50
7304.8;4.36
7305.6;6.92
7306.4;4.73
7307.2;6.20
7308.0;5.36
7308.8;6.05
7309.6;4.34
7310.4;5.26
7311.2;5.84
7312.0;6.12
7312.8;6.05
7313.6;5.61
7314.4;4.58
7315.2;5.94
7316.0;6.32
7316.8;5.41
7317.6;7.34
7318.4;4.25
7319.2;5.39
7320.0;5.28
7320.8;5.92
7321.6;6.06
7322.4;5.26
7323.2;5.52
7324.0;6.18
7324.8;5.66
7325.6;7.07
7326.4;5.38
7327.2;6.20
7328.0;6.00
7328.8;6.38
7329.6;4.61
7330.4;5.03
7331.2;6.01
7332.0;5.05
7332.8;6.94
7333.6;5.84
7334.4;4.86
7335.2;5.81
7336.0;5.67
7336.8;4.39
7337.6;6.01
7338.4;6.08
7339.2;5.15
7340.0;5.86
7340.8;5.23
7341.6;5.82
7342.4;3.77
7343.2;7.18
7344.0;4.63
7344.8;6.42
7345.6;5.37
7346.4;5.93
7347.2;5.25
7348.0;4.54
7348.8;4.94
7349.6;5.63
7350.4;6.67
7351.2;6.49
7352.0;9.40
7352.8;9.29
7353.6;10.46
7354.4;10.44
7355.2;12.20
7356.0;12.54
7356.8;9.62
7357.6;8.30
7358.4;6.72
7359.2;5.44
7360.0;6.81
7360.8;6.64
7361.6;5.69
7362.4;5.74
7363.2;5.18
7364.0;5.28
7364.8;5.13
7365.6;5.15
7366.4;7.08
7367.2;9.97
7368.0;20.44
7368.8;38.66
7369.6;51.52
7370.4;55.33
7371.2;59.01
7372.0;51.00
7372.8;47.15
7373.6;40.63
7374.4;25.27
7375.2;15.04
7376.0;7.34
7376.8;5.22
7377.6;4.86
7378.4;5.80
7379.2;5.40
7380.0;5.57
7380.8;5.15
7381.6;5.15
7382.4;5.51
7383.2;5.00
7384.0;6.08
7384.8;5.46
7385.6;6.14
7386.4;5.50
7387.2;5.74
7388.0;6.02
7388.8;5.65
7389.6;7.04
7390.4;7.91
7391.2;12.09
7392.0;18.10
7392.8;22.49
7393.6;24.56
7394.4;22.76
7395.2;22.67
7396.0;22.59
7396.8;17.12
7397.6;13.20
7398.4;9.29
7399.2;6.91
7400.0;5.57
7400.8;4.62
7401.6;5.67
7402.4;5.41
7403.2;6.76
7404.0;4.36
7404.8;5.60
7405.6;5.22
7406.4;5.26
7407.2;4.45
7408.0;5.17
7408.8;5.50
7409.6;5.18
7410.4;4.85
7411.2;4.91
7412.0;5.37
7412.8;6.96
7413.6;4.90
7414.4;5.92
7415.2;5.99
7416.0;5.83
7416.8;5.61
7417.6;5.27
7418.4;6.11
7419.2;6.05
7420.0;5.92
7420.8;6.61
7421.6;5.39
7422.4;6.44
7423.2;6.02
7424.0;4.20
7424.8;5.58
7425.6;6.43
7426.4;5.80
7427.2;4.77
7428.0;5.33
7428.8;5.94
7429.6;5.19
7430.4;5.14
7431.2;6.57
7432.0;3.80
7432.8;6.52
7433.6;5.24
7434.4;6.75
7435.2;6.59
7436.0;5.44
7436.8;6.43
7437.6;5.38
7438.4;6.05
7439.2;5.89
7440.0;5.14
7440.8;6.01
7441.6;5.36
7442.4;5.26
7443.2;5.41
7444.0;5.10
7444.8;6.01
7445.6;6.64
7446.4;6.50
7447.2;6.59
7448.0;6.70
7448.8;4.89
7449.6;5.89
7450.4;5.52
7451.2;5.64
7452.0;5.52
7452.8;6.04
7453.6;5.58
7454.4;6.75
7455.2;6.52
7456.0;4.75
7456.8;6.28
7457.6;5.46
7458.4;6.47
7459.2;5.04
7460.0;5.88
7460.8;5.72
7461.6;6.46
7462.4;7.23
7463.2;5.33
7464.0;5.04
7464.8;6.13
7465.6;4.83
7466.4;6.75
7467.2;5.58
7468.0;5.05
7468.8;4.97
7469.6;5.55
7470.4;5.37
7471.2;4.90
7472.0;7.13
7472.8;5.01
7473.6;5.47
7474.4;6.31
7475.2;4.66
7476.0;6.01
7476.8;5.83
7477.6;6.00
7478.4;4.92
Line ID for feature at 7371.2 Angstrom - H-alpha 6563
